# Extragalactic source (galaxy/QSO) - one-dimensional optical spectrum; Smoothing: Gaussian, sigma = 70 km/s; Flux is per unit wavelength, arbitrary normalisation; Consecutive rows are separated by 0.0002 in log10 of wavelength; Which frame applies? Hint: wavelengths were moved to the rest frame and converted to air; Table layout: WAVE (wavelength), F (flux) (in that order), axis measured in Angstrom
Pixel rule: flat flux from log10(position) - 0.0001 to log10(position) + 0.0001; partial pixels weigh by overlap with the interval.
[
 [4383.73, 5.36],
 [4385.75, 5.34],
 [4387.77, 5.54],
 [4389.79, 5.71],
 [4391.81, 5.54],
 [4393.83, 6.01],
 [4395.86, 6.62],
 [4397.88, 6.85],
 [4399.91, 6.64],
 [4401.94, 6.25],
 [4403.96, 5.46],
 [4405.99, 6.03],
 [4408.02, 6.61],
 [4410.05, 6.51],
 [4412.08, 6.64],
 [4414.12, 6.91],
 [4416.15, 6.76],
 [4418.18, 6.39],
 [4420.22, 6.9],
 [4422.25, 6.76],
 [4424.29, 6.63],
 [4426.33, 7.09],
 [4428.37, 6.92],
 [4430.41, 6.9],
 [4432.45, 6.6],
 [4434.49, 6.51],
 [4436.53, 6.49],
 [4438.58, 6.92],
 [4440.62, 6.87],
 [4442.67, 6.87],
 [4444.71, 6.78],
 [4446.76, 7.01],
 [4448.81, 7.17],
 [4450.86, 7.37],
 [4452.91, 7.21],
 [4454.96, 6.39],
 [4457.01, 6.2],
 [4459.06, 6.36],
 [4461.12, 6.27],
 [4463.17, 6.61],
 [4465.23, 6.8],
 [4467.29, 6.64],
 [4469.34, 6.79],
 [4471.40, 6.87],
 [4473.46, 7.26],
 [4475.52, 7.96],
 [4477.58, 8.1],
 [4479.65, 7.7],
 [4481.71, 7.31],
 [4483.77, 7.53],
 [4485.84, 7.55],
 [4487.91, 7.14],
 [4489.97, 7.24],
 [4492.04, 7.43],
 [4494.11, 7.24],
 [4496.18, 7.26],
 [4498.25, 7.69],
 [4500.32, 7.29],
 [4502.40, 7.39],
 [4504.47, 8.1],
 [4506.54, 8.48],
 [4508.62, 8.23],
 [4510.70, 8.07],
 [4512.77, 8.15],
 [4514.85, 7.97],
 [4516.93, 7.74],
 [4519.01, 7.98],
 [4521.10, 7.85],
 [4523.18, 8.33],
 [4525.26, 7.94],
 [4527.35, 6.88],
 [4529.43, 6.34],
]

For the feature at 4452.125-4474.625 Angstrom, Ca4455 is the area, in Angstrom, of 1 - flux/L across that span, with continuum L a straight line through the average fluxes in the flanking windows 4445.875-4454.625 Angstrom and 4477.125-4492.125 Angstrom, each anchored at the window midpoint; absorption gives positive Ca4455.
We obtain 1.8 Angstrom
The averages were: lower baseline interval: 7.13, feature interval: 6.68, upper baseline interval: 7.48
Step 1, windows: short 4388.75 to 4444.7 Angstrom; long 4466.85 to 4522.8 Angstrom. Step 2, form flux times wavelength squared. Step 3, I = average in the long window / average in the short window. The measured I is 1.21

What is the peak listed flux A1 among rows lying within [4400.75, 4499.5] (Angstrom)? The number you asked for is 8.1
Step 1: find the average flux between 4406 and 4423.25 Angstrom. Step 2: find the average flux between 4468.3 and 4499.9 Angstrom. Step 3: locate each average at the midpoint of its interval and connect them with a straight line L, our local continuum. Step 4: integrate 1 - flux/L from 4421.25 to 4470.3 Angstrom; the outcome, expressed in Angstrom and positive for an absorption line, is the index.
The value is 1.6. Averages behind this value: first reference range 6.65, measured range 6.76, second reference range 7.4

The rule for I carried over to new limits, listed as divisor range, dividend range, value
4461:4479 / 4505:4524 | 1.16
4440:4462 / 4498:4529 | 1.19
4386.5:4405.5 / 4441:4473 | 1.15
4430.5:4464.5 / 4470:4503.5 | 1.12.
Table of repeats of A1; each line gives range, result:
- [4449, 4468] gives 7.37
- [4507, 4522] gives 8.23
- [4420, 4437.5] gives 7.09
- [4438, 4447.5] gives 7.01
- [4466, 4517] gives 8.48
